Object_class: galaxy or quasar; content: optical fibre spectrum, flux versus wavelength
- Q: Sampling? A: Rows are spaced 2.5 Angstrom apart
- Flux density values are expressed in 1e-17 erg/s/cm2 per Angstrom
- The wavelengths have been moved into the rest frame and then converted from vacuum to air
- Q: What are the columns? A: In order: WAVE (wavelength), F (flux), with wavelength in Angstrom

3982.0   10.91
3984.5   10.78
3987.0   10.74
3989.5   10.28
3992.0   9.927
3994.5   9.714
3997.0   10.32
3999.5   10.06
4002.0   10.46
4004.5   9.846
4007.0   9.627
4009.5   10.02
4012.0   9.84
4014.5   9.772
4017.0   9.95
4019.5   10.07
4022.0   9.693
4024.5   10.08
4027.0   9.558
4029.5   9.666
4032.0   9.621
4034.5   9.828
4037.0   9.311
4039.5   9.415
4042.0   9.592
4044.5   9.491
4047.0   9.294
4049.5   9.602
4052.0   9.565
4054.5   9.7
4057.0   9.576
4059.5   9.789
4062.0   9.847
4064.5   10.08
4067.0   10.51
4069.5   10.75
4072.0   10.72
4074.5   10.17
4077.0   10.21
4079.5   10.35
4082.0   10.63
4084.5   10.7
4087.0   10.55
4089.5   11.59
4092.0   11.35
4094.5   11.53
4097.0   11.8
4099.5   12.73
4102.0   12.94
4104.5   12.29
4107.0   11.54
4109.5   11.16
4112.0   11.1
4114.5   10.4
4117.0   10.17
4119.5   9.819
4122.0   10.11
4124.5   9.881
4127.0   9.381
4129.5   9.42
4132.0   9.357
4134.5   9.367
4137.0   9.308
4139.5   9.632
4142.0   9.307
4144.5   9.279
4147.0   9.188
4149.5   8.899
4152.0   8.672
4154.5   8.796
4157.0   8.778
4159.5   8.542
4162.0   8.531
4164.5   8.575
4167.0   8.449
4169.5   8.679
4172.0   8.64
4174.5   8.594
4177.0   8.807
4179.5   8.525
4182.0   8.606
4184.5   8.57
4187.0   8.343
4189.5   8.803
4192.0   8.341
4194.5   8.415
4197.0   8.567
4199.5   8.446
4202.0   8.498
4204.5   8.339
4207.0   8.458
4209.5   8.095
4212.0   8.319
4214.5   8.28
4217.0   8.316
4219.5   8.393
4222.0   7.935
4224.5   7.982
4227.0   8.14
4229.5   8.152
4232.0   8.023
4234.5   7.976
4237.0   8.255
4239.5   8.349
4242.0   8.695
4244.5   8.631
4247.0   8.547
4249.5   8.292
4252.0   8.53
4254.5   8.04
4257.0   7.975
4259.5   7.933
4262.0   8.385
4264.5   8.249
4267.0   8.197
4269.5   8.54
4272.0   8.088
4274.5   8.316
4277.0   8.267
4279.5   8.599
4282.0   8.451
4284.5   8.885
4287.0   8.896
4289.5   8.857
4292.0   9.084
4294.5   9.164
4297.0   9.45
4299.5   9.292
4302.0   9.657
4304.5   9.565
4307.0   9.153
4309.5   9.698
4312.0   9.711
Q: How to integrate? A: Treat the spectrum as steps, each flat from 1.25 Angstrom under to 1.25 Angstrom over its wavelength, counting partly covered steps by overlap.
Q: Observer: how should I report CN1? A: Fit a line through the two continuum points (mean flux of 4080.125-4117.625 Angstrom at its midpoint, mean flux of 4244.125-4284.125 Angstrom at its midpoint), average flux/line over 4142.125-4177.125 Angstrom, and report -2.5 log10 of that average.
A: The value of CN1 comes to 0.17 mag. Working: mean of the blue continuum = 11.4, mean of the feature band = 8.76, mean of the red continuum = 8.32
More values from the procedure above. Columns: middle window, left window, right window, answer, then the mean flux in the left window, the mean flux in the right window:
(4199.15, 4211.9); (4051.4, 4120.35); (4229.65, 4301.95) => 0.113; 10.8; 8.51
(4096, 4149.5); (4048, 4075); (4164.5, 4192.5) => -0.118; 10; 8.58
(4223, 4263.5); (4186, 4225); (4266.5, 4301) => 0.038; 8.35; 8.74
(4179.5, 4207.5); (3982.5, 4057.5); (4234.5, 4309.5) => 0.065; 9.86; 8.64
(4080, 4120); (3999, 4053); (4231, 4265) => -0.215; 9.74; 8.28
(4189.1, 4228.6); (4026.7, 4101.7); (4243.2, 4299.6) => 0.093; 10.3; 8.54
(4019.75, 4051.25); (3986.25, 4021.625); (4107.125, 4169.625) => 0.031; 10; 9.44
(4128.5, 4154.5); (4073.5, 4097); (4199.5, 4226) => 0.056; 10.8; 8.27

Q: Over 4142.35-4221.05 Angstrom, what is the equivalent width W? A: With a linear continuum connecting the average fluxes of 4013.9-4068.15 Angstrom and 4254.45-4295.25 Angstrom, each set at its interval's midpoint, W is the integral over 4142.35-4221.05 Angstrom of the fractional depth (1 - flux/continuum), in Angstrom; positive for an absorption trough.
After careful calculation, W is 3.45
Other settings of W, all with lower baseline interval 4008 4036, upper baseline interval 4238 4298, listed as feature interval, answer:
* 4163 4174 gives 0.56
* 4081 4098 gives -3.06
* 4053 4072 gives -0.93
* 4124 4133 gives -0.22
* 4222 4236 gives 1.08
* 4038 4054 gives 0.32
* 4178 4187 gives 0.43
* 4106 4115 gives -1.68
